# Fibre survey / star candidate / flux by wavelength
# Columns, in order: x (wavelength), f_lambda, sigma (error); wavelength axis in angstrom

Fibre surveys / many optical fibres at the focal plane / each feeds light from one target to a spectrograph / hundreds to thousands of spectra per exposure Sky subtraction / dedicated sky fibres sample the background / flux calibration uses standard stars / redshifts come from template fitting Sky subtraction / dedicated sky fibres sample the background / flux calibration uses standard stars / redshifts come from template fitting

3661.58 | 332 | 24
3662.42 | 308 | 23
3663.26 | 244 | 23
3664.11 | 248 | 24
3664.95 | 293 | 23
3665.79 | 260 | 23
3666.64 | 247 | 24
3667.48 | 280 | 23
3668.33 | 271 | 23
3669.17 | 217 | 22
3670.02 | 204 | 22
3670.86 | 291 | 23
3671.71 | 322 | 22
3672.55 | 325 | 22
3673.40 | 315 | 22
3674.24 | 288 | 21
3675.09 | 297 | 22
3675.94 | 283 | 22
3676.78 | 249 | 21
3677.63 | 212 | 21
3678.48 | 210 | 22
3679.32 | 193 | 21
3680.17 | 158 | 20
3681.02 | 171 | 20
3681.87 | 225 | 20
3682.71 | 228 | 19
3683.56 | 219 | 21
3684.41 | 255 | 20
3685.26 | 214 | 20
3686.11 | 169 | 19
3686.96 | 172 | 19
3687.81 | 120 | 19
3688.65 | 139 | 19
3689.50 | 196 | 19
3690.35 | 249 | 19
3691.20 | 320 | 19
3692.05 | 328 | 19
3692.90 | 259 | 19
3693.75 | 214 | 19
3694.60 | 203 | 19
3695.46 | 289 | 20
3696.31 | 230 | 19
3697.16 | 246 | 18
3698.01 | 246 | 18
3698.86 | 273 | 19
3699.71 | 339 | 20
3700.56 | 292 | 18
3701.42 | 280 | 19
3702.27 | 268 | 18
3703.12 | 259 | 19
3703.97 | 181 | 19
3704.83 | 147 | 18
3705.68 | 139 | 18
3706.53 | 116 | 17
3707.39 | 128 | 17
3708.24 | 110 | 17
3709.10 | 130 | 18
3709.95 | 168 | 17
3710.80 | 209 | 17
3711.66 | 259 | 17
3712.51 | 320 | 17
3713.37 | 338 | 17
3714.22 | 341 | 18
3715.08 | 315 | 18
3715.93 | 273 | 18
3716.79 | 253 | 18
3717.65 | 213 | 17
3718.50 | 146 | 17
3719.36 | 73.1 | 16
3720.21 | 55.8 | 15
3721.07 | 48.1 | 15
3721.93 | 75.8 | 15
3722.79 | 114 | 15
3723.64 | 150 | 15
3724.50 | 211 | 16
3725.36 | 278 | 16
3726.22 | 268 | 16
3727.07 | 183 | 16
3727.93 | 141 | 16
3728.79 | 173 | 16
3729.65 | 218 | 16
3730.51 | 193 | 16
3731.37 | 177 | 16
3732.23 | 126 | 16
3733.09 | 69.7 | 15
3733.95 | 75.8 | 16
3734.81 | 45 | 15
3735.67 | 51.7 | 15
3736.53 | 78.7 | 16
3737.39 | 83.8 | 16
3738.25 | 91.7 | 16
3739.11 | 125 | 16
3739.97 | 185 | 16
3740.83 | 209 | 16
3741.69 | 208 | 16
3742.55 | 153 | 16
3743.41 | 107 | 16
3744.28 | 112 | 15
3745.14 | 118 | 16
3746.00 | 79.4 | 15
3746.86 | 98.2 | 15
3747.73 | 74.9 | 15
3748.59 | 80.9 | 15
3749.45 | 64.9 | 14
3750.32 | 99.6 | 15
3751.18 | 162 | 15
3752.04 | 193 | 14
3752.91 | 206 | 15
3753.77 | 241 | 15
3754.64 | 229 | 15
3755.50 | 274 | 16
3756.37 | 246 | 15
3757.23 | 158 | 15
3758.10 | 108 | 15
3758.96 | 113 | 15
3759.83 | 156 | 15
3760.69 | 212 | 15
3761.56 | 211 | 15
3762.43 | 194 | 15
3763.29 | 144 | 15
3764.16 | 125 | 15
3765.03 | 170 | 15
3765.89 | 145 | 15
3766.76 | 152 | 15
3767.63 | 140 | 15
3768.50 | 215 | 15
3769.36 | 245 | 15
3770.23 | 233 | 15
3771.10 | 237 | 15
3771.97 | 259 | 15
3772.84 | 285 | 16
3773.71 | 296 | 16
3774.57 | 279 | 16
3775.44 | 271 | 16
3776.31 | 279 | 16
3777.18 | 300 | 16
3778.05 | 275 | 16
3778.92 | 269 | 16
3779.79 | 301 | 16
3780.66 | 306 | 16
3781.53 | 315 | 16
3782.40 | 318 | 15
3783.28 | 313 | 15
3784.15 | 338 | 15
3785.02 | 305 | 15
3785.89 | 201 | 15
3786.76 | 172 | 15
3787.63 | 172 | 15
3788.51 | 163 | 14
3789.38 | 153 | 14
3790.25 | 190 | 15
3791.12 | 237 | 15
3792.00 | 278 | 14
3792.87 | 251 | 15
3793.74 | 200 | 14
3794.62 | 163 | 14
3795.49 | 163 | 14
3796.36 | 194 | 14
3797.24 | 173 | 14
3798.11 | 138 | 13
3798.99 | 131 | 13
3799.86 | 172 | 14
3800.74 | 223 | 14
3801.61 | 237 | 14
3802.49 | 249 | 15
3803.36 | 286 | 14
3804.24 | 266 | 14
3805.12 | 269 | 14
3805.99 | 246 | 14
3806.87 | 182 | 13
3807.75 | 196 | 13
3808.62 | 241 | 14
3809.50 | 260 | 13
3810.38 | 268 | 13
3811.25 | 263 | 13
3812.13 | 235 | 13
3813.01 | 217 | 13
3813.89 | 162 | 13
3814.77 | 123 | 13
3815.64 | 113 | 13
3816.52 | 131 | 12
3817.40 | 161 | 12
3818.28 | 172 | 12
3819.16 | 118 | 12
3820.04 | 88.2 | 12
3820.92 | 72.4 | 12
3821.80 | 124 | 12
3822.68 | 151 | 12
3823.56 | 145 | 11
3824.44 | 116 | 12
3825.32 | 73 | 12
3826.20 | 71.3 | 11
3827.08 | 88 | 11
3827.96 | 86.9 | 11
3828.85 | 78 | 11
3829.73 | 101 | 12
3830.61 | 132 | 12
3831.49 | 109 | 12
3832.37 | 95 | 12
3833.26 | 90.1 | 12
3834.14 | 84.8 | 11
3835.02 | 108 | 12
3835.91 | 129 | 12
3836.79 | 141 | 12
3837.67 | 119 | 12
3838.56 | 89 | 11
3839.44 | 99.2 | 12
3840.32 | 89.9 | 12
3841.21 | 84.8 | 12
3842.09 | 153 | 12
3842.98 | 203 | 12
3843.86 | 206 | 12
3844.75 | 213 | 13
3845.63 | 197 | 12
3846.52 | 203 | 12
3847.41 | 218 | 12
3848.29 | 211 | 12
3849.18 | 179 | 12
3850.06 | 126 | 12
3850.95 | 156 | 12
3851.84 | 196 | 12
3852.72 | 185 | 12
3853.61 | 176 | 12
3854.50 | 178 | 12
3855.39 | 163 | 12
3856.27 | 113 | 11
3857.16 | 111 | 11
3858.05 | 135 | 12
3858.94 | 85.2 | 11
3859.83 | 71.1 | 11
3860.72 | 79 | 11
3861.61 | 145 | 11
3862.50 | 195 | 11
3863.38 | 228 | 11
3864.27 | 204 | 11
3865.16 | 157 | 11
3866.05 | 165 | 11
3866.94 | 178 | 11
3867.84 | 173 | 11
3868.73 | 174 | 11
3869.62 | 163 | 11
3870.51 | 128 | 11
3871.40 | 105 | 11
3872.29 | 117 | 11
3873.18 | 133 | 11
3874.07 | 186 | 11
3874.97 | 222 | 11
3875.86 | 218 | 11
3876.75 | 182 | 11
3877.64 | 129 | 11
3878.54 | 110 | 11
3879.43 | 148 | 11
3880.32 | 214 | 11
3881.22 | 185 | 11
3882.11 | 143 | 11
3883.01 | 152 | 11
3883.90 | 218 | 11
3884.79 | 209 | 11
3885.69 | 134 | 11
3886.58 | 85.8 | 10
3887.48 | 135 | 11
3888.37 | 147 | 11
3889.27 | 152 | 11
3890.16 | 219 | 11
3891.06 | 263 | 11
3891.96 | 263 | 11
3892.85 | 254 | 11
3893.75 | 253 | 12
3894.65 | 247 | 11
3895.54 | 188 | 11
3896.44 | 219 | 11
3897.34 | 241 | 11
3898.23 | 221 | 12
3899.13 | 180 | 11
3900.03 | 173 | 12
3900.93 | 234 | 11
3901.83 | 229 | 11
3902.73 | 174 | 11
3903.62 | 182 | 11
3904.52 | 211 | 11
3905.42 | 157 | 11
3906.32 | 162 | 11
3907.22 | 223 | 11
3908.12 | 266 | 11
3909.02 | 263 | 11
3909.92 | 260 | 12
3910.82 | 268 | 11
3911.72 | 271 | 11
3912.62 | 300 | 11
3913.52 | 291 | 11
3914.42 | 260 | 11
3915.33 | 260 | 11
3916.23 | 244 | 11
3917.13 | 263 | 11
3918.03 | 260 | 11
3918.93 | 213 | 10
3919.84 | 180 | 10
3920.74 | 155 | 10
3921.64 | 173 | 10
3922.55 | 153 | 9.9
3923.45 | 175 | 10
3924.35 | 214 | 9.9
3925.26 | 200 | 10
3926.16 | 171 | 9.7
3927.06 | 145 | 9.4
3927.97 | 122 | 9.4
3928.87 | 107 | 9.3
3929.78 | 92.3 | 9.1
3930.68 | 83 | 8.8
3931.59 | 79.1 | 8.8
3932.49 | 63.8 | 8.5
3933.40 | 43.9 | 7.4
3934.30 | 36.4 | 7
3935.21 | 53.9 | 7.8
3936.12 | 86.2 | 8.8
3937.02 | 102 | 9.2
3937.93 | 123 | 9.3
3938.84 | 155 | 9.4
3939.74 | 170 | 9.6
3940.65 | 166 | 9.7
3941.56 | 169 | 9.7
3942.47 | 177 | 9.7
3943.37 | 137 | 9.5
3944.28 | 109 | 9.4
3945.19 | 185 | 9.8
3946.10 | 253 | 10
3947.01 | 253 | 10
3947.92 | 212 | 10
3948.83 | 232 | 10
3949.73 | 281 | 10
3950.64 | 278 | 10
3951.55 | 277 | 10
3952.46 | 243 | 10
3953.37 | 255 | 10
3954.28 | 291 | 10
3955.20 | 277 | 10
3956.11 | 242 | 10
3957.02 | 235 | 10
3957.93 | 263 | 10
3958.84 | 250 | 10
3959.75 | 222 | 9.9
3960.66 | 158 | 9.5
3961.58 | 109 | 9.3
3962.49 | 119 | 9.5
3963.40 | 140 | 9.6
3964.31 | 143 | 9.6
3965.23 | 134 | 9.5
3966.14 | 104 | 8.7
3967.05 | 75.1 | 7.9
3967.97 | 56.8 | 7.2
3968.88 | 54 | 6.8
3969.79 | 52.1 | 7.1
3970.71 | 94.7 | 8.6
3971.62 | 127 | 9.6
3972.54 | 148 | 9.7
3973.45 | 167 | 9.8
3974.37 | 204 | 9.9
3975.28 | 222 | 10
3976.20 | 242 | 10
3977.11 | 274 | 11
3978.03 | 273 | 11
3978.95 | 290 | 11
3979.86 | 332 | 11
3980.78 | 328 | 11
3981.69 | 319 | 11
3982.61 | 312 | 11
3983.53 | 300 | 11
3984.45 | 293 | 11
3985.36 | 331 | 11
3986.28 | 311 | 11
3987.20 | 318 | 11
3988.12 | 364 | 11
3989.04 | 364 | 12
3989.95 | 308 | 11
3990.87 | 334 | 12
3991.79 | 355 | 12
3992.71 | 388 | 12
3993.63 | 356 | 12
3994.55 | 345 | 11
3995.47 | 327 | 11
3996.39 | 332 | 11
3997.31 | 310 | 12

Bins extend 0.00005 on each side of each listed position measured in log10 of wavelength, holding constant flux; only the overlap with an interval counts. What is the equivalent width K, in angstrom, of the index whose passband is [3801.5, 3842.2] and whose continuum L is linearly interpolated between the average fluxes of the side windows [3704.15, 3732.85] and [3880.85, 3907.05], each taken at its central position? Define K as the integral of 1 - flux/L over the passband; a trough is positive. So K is 8.4 angstrom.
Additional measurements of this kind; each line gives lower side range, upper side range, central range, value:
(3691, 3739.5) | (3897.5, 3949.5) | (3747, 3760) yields 2.1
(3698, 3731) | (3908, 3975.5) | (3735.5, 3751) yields 6.6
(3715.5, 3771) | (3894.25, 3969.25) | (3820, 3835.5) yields 6.2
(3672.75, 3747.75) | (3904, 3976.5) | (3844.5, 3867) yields 2.6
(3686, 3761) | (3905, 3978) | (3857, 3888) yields 4.4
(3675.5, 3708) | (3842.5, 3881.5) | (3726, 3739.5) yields 5.1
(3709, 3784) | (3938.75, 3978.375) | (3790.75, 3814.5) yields -3.8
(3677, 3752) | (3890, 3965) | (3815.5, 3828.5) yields 5.2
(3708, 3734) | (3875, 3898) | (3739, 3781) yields -0.9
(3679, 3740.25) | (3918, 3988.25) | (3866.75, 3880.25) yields 2.2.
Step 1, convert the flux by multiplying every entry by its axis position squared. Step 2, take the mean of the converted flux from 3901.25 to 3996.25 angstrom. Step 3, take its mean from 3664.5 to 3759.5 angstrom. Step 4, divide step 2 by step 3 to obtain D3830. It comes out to 1.22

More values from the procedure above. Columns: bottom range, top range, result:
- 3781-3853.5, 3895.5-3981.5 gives 1.15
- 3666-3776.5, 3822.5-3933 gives 0.94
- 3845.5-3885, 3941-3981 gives 1.27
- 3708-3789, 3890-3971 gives 1.09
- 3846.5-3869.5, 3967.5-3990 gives 1.60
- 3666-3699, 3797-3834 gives 0.73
